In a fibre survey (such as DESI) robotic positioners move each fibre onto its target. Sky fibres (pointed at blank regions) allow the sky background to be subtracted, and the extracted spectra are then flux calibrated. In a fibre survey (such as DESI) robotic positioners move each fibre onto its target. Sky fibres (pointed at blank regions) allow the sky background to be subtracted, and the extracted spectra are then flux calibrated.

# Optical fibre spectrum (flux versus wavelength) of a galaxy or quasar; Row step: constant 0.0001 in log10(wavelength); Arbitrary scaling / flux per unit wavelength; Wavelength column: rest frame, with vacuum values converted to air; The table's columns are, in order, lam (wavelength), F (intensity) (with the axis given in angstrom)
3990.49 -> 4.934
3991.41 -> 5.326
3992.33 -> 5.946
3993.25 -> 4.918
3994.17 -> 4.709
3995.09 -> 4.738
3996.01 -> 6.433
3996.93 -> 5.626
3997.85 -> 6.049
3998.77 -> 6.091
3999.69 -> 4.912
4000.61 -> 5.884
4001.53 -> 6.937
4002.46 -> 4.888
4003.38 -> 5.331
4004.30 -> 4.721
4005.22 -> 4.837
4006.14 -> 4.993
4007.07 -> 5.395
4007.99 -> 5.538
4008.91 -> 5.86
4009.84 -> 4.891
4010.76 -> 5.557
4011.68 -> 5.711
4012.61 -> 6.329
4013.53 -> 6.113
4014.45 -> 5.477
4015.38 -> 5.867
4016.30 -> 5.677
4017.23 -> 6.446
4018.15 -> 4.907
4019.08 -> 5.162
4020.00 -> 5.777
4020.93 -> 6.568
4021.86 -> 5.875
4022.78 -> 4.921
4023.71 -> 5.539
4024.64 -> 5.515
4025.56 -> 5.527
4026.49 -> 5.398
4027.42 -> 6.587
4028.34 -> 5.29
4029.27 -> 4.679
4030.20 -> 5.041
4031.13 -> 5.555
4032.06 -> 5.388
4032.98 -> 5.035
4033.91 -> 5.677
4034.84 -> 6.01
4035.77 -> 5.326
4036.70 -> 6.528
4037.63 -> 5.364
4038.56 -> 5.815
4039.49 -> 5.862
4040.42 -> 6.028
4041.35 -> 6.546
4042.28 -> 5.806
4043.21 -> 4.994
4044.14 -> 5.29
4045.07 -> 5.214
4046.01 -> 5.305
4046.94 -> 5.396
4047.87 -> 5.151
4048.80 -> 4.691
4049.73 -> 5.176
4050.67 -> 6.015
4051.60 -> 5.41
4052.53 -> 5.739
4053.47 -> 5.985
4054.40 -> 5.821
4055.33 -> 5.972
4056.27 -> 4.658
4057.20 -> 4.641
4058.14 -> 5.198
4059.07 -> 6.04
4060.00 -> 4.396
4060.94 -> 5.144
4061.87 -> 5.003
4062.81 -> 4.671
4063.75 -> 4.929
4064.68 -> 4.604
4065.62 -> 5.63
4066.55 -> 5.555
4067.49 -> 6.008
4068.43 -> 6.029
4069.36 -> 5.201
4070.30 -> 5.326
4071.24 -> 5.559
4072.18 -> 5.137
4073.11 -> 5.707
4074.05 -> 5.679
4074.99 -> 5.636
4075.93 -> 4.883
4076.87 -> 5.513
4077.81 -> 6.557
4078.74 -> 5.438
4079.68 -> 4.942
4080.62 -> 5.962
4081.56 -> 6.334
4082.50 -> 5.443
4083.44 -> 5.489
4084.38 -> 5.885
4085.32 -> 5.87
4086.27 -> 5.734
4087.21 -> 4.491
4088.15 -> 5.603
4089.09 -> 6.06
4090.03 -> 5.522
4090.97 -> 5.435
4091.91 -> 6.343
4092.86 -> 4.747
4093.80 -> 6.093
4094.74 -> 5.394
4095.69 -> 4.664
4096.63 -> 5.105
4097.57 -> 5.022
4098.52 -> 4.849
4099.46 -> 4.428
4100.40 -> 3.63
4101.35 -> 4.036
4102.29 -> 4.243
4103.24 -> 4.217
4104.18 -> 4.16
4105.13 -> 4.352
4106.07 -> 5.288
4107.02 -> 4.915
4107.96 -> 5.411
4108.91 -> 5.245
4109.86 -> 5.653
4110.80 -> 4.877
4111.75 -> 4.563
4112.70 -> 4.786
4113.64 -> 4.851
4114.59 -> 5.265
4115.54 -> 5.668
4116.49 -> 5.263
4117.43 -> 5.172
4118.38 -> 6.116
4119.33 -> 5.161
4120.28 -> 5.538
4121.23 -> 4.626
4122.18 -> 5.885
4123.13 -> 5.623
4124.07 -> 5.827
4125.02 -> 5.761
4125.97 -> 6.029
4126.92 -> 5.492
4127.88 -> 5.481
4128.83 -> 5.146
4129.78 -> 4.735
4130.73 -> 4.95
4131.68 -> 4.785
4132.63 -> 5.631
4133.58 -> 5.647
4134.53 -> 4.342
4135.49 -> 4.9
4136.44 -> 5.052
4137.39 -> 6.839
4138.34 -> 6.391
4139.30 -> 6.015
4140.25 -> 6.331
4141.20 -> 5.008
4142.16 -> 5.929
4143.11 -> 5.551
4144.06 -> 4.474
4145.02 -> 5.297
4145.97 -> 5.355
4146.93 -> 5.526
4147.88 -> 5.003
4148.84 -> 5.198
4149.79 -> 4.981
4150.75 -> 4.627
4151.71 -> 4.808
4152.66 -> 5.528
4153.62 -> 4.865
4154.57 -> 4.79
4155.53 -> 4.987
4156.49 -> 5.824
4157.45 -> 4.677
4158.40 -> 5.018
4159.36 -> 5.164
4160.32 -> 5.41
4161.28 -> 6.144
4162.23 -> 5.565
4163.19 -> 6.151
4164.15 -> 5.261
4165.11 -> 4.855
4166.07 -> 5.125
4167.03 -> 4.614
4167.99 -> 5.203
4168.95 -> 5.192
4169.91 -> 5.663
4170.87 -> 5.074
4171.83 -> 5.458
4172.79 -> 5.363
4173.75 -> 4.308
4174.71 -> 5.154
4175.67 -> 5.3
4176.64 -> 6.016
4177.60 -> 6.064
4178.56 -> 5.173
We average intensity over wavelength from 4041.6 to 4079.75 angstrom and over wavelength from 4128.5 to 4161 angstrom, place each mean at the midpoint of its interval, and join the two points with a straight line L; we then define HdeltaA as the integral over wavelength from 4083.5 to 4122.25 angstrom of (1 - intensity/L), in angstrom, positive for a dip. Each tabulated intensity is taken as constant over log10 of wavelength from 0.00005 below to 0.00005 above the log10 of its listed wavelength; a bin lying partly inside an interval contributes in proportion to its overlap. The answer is 1.45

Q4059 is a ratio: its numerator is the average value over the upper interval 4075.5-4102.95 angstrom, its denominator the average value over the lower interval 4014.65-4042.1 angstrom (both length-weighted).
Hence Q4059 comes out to 0.94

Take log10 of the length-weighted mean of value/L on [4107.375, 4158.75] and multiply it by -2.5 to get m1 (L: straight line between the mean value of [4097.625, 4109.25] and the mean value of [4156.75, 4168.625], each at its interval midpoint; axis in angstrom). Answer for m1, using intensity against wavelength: -0.08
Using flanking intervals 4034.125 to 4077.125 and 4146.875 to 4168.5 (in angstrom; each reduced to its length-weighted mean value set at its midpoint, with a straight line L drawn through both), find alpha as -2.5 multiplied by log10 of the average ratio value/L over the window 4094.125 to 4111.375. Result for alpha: 0.12 mag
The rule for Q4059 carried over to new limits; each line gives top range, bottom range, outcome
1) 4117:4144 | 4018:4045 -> 0.98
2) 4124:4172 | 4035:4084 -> 0.97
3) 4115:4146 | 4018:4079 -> 1.00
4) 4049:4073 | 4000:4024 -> 0.96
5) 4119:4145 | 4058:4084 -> 1.00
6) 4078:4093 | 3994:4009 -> 1.03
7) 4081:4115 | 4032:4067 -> 0.94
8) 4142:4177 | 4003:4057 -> 0.94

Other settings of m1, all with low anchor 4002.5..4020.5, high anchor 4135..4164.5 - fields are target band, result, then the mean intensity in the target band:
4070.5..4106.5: 0.04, 5.25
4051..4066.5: 0.04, 5.26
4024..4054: -0.01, 5.54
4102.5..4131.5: 0.04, 5.19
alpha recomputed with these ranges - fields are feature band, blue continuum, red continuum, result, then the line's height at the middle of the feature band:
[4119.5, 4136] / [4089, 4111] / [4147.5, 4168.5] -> -0.05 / 5.07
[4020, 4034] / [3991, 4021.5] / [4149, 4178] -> 0.00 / 5.52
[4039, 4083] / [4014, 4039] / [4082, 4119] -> -0.02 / 5.37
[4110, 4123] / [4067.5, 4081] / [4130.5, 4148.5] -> 0.05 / 5.47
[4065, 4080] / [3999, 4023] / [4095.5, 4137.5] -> -0.05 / 5.29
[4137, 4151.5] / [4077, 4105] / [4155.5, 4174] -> -0.04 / 5.26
